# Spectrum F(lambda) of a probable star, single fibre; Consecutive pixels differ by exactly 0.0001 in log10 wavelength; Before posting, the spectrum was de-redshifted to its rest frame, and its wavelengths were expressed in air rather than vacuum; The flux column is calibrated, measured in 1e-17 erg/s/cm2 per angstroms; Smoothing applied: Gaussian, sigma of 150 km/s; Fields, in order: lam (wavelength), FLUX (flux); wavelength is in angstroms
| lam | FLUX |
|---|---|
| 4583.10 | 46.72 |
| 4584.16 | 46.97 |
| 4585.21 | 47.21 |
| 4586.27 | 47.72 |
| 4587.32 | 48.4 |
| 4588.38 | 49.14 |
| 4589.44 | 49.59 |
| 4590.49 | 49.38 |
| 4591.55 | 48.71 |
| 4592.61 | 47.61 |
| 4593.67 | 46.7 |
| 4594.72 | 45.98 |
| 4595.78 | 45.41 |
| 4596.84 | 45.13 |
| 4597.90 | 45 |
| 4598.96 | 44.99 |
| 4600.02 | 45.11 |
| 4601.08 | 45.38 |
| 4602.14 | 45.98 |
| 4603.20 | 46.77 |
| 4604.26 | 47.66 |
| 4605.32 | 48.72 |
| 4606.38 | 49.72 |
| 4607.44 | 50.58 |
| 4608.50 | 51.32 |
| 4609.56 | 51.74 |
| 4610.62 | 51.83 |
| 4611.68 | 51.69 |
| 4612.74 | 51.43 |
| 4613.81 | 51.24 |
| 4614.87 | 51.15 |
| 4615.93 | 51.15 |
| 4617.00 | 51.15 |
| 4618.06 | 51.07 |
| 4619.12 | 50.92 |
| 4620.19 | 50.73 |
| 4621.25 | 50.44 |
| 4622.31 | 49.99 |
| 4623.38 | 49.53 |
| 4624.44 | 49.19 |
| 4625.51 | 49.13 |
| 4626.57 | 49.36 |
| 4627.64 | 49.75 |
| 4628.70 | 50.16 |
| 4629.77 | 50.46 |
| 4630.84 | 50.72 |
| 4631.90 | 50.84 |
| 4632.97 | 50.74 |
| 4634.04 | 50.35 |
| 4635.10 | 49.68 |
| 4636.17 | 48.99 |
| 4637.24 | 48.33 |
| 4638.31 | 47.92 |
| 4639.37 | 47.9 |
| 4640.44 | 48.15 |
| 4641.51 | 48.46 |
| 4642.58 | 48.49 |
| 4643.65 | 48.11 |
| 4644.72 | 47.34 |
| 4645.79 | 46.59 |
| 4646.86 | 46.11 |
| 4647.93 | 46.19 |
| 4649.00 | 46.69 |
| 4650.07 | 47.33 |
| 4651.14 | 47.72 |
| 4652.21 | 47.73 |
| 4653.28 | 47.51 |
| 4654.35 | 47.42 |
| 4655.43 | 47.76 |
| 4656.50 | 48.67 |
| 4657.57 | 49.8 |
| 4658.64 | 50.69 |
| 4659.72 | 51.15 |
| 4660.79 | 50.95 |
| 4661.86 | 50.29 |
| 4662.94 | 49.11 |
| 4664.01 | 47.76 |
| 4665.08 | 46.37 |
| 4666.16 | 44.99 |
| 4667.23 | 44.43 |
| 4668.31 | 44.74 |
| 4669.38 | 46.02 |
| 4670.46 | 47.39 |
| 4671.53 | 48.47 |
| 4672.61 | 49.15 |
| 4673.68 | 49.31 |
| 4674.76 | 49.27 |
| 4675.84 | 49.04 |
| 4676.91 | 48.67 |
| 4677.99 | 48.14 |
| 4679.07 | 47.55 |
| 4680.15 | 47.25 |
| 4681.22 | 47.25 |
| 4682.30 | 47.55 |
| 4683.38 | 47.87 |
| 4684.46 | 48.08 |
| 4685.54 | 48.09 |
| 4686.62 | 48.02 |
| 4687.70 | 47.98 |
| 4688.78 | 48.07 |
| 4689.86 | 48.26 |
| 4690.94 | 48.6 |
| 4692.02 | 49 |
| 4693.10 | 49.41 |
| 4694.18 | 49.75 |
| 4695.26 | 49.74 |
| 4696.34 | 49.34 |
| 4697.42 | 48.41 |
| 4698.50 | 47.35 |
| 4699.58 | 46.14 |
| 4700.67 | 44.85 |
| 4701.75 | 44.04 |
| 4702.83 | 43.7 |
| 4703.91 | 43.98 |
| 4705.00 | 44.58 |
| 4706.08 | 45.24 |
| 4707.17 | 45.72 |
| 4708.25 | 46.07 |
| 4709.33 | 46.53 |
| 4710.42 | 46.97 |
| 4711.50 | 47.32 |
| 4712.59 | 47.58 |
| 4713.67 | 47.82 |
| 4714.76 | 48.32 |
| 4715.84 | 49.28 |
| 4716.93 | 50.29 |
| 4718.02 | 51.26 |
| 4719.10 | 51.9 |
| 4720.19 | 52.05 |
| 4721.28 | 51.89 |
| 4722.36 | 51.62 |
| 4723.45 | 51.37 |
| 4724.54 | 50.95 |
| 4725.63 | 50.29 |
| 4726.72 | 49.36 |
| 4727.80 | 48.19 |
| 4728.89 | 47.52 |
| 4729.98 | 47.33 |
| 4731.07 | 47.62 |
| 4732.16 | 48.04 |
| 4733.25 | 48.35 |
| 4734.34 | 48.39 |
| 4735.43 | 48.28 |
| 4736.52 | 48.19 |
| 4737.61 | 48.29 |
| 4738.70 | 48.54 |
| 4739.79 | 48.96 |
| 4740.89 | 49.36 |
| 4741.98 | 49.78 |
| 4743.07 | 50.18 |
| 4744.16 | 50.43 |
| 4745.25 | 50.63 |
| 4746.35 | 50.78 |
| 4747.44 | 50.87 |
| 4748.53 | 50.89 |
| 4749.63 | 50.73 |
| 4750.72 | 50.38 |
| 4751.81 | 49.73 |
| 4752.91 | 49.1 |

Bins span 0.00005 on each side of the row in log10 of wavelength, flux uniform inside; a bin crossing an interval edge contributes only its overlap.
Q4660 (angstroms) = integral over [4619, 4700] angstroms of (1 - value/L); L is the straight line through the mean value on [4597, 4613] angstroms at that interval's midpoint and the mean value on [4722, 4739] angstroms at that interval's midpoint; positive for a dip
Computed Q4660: 0.2 angstroms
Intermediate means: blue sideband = 48.4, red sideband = 48.9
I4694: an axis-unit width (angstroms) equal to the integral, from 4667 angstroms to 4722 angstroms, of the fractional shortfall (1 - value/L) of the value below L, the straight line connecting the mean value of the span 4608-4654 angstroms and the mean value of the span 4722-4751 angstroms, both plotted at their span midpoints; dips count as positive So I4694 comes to 1.77 angstroms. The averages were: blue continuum 49.4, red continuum 49.4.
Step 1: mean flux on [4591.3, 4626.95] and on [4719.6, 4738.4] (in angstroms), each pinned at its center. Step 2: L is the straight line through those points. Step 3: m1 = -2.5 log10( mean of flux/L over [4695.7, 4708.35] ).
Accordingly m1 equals 0.08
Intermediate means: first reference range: 48.9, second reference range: 49.3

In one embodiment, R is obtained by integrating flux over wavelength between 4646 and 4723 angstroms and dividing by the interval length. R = 47.9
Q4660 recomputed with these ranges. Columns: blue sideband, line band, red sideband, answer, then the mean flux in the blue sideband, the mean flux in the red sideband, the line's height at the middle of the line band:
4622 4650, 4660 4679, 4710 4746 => 0.4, 48.8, 49.3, 49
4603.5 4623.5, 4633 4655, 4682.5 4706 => 0.7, 50.6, 47.4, 49.4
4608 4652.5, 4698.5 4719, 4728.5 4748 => 1.0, 49.5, 49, 49.1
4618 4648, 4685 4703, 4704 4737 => 0.4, 49.2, 48.5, 48.7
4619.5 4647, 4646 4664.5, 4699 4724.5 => 0.2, 49.2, 47.8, 48.8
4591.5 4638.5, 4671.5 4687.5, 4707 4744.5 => 0.3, 49.1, 49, 49.1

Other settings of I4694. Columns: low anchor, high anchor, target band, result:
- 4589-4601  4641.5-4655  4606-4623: -1.50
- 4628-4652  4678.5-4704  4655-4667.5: -0.12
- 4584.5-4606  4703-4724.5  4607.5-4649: -1.97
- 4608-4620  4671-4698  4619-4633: 0.20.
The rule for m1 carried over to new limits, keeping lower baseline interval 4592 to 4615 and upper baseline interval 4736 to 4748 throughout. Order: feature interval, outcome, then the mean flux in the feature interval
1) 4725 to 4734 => 0.03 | 48.4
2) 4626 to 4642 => -0.02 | 49.5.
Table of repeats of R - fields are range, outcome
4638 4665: 48.2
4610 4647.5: 49.7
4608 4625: 50.9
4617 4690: 48.5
